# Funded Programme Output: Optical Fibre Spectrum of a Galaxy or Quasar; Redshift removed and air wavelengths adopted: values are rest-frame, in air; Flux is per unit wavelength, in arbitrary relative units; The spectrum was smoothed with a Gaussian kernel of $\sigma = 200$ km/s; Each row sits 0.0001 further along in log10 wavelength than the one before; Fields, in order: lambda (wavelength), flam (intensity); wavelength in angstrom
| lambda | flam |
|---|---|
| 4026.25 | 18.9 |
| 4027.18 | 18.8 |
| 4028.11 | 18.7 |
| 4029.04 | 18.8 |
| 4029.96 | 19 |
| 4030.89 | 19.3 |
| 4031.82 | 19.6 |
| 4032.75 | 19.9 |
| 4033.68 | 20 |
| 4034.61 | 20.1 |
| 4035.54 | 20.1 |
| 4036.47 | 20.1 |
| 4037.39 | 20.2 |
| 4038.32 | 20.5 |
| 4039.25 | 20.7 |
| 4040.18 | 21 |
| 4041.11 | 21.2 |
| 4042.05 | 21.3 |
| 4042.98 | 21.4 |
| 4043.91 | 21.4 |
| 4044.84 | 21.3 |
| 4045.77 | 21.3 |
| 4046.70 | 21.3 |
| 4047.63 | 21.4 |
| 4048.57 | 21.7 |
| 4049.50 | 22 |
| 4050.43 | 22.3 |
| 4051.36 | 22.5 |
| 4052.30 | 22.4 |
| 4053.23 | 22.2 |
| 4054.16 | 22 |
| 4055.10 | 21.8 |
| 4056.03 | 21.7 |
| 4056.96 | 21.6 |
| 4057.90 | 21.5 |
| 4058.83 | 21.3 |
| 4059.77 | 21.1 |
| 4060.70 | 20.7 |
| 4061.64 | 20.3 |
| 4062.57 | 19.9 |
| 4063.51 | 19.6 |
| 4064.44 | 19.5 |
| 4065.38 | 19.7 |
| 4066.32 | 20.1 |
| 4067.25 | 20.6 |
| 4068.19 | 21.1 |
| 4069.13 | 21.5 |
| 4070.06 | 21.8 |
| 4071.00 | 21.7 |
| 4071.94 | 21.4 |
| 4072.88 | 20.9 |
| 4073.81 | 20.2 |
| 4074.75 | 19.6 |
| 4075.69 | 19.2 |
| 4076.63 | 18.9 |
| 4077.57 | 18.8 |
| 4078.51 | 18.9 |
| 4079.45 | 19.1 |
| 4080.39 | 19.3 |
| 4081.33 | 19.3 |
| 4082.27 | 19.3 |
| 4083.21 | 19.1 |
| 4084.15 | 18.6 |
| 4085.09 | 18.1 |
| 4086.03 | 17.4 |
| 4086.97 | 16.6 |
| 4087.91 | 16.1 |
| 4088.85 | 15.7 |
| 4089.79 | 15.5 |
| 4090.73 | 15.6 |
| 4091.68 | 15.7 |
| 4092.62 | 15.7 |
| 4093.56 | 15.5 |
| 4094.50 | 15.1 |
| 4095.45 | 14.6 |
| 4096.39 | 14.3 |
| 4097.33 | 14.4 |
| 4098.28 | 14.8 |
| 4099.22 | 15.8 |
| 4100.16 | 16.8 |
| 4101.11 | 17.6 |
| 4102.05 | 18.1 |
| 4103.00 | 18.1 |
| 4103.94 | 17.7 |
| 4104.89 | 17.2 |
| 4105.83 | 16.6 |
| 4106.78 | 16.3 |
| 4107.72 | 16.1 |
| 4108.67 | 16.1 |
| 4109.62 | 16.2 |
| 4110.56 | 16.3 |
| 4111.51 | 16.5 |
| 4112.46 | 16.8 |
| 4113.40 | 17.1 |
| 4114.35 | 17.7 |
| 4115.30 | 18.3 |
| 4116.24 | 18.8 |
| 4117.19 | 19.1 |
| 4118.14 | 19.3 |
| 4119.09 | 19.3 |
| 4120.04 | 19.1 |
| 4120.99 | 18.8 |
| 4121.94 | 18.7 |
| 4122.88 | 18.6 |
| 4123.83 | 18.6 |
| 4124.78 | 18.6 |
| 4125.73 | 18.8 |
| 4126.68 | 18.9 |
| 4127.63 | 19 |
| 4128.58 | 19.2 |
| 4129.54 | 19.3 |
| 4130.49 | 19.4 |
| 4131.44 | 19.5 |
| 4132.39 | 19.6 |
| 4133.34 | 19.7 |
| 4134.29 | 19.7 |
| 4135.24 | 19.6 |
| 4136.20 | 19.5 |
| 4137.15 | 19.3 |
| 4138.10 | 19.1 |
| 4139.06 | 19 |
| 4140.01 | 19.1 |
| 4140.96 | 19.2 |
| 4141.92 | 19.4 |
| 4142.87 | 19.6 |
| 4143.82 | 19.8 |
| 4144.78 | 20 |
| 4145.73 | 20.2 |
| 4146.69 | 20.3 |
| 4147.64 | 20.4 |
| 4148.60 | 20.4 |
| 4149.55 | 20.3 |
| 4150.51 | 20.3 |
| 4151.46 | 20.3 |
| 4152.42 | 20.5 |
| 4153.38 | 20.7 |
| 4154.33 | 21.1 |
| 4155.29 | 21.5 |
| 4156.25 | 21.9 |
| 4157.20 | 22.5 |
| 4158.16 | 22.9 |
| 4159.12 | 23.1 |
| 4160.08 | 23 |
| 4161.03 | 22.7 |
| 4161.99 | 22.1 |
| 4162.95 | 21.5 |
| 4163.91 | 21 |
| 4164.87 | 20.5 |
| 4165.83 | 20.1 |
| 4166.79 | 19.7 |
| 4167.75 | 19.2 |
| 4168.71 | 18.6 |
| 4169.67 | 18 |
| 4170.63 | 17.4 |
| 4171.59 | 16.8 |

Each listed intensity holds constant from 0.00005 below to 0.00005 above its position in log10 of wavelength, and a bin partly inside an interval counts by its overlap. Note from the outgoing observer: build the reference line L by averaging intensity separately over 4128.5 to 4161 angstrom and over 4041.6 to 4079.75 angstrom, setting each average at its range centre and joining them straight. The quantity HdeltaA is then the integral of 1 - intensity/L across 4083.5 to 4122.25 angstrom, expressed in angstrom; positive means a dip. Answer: 7.01 angstrom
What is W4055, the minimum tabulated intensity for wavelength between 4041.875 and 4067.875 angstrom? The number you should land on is 19.5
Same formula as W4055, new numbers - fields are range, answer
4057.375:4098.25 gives 14.3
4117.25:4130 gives 18.6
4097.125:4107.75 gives 14.4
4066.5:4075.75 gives 19.2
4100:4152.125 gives 16.1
